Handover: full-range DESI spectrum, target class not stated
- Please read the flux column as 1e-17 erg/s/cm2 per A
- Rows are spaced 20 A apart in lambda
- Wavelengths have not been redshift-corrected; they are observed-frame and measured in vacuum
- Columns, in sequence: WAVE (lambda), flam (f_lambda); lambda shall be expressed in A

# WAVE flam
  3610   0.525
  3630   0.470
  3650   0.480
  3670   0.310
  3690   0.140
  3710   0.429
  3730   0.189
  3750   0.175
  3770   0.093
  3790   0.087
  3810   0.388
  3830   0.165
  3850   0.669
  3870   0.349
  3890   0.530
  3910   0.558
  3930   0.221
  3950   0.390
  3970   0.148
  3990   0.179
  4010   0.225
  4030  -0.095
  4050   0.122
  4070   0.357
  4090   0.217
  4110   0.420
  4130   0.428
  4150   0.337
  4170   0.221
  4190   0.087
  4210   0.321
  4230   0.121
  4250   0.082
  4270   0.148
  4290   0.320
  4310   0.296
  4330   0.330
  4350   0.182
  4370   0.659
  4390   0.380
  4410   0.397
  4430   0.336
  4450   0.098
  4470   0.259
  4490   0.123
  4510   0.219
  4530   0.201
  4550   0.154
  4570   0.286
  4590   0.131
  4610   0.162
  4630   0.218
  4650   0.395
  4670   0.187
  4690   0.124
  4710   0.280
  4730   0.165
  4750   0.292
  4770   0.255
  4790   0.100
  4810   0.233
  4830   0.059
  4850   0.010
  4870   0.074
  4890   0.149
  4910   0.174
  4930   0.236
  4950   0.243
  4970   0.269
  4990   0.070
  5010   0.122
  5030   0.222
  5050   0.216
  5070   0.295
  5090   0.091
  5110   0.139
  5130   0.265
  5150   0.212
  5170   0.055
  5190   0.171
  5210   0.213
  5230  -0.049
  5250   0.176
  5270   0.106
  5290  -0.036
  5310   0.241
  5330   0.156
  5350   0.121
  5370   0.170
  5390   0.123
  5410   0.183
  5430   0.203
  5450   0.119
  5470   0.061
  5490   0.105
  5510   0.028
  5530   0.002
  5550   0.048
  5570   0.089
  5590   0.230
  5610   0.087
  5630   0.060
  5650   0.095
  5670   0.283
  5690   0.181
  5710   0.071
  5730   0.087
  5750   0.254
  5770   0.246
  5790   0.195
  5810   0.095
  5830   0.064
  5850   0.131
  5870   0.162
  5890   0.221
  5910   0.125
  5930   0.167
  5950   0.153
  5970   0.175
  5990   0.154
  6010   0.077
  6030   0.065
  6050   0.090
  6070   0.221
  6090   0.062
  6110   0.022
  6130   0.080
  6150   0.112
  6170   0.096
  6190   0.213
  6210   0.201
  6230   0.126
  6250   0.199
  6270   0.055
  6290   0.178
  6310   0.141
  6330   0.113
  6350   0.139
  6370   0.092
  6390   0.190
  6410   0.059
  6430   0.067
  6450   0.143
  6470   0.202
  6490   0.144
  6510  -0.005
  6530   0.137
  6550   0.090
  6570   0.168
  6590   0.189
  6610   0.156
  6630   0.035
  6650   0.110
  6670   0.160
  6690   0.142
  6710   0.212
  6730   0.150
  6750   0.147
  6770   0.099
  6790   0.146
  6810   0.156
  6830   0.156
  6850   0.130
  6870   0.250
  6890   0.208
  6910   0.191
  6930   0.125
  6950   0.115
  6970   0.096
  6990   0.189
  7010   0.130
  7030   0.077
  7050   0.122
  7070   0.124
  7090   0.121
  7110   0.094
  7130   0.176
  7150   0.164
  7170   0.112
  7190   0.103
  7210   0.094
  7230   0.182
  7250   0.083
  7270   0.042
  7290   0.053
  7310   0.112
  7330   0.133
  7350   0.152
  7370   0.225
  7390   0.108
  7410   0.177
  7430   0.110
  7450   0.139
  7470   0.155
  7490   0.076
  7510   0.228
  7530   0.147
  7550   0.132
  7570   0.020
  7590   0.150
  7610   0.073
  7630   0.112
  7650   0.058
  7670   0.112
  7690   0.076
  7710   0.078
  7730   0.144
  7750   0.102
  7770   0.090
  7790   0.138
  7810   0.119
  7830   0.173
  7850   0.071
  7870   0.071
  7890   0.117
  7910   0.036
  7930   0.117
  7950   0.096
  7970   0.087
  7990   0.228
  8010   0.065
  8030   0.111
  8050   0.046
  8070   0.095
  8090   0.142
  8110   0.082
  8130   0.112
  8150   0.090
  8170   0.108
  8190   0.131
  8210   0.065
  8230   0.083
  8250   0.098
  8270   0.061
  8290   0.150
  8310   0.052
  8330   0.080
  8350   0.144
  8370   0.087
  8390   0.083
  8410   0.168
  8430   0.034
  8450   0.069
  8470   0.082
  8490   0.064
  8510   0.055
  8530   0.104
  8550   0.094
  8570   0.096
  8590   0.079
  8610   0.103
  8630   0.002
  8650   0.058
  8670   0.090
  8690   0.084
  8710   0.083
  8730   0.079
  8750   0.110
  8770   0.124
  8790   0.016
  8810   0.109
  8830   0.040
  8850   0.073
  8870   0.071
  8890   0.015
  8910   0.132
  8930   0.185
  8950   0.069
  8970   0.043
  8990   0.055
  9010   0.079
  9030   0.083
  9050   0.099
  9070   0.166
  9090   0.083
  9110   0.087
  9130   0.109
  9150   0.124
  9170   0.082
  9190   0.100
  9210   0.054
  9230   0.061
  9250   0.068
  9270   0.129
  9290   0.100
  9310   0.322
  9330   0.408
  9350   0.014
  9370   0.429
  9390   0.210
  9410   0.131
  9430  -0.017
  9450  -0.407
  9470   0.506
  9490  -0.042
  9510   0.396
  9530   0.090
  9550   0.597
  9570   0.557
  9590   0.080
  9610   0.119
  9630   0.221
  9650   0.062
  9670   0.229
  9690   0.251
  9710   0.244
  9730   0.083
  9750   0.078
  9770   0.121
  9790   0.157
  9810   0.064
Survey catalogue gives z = 1.563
